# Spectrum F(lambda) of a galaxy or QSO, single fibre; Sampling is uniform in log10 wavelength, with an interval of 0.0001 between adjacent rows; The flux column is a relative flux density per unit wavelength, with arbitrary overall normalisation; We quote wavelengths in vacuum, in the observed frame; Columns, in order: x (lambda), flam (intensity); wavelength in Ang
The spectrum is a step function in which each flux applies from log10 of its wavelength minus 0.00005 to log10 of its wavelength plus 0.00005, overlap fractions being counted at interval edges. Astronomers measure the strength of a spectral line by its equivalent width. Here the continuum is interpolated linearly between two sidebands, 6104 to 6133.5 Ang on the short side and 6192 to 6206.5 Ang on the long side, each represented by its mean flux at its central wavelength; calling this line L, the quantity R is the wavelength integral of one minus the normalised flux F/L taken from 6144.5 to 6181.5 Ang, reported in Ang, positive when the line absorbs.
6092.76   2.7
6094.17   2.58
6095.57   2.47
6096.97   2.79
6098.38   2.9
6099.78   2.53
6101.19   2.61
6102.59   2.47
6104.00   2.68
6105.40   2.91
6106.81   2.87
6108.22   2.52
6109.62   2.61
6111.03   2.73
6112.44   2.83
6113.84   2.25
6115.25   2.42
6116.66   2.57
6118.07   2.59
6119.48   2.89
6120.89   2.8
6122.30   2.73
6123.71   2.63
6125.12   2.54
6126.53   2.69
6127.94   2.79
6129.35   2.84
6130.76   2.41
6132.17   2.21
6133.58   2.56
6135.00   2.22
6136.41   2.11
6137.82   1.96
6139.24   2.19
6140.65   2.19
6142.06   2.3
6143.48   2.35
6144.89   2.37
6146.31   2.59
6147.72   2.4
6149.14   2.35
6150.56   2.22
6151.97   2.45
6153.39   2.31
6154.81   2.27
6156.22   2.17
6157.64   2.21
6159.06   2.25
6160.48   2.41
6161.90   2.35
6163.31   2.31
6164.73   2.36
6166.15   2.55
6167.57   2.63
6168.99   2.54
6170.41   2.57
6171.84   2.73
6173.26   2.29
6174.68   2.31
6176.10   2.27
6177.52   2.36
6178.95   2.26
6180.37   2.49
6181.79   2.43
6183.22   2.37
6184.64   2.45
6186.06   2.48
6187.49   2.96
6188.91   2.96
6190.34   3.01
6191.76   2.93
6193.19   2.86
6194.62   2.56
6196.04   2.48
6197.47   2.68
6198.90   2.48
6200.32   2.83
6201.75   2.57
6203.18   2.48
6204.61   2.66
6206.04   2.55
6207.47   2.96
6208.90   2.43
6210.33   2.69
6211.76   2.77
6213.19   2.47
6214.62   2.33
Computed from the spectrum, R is 3.5 Ang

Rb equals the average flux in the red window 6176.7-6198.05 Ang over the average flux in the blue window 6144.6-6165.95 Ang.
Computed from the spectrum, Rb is 1.1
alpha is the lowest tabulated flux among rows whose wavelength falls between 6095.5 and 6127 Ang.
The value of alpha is 2.25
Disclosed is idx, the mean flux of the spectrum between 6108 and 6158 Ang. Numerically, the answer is 2.45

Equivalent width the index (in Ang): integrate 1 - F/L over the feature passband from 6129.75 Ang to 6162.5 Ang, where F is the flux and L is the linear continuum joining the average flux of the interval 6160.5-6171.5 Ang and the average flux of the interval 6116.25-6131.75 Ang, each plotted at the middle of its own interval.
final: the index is 3.4 Ang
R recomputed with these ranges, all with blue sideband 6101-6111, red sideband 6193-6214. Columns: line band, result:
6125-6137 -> 0.8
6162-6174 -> 0.7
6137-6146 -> 1.4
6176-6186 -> 0.9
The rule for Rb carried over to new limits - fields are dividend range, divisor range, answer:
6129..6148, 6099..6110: 0.88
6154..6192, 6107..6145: 0.99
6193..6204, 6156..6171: 1.09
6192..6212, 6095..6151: 1.05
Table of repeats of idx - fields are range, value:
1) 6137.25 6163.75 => 2.3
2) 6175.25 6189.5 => 2.5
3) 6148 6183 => 2.38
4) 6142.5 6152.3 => 2.38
